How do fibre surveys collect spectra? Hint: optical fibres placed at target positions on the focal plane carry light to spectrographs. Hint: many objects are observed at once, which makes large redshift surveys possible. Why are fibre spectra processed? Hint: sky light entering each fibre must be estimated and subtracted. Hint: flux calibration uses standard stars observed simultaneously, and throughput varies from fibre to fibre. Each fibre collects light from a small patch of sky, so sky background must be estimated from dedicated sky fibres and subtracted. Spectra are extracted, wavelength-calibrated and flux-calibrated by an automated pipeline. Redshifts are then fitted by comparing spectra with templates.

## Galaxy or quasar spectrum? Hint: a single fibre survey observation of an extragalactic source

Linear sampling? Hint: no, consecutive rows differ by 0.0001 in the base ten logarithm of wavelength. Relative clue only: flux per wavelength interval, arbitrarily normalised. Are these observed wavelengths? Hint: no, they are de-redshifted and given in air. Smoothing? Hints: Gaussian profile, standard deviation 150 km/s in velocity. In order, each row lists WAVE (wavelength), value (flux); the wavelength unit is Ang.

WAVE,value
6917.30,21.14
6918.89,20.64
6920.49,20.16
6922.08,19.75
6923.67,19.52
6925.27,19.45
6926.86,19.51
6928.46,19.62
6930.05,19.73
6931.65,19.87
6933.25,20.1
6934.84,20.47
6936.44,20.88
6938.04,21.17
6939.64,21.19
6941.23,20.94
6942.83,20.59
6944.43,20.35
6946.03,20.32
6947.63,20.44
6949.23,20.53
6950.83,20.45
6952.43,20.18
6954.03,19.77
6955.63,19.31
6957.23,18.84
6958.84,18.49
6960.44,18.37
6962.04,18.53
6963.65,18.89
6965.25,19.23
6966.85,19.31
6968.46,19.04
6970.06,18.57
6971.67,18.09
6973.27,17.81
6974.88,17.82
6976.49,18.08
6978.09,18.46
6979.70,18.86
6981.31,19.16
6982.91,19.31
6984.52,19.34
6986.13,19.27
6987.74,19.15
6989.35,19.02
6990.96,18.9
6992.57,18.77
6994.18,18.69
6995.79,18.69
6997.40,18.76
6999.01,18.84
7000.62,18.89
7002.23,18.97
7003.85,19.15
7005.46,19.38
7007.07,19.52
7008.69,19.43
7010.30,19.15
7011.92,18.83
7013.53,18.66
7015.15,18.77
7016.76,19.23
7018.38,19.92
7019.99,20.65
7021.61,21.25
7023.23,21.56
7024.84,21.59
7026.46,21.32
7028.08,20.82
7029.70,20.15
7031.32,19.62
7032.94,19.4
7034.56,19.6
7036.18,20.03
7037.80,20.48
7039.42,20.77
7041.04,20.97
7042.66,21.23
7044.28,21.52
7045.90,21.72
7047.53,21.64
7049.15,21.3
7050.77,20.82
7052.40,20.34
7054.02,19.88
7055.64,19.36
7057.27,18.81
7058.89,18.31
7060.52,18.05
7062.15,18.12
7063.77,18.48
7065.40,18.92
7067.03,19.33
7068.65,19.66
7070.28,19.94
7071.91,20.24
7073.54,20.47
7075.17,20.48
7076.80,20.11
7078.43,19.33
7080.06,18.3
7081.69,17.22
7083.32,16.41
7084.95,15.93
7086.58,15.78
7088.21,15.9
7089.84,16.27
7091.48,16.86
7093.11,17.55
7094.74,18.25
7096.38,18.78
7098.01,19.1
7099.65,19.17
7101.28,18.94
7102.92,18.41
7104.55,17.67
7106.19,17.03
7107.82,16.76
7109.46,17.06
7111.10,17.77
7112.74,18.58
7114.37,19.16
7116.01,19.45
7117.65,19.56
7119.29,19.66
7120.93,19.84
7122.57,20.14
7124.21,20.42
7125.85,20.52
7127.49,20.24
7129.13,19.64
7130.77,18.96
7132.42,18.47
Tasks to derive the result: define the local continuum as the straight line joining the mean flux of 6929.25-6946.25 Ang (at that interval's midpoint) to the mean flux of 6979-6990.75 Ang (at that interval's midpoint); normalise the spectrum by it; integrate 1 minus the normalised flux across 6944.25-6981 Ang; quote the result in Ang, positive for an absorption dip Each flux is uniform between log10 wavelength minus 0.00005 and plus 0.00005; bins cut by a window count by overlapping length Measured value 1.3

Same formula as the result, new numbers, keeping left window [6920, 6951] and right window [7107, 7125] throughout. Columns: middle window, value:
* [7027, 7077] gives -1.58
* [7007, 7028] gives -0.41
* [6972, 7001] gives 1.64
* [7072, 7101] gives 1.65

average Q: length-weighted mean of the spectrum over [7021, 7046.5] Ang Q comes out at 20.7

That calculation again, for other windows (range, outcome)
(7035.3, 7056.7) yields 20.8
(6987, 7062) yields 19.8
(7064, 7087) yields 18.8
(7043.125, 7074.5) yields 19.9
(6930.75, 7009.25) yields 19.3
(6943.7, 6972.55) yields 19.4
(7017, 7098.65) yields 19.4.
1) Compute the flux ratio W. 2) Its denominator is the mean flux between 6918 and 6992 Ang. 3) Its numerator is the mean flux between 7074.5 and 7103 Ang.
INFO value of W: 0.92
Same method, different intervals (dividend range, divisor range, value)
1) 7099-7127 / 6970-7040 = 0.97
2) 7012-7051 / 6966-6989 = 1.09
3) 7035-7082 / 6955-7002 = 1.06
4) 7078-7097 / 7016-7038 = 0.84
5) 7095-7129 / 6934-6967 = 0.95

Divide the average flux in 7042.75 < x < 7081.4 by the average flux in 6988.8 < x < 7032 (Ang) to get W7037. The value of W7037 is 1.01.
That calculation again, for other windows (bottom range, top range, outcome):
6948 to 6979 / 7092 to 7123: 0.98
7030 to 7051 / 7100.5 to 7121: 0.89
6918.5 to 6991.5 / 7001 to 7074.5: 1.02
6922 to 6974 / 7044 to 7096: 0.96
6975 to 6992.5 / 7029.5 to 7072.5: 1.06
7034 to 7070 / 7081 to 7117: 0.88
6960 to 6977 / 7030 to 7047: 1.11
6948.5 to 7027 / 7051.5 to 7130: 0.97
